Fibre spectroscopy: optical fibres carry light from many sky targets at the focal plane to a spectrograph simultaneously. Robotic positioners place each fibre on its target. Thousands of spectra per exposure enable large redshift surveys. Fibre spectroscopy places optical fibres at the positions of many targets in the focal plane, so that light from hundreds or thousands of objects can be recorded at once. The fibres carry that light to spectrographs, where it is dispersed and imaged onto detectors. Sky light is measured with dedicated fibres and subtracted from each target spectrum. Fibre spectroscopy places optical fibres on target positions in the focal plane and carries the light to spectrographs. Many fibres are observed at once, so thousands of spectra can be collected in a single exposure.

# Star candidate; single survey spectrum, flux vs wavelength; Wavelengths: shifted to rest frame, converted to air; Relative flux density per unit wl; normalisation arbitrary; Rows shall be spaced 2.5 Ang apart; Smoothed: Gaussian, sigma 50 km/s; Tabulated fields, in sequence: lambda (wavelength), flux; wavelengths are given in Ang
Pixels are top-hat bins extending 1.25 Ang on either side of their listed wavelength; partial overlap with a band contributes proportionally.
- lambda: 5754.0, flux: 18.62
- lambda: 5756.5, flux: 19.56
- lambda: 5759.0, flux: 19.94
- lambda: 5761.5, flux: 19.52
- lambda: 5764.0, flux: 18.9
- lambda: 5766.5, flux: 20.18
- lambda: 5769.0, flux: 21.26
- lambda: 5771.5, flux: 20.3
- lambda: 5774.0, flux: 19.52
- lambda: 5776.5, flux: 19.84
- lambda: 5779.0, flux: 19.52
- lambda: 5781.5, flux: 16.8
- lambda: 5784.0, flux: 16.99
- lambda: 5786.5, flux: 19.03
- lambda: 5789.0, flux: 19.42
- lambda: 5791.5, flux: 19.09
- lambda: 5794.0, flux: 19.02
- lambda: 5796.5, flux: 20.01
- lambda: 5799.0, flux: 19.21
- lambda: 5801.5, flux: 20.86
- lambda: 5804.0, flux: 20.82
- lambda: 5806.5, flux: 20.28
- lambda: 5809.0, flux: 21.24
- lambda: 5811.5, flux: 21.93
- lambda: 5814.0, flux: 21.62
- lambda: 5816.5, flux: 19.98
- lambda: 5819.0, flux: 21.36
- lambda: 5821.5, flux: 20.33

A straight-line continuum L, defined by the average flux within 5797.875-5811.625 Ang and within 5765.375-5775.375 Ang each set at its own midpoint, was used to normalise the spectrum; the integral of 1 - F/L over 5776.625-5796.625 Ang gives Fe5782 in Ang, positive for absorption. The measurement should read 1.7 Ang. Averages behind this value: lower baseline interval 20.3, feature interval 18.7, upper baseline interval 20.6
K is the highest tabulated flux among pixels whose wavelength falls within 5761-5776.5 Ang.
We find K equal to 21.26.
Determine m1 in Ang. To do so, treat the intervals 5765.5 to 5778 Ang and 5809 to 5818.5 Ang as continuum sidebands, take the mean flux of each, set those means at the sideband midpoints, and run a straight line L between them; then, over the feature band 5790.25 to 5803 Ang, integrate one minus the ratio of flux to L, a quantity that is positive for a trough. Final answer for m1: 0.70 Ang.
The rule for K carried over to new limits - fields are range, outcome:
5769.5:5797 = 20.3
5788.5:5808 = 20.86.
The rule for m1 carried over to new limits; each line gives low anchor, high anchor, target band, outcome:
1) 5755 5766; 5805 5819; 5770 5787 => 1.0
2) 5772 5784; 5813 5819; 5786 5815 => -0.3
